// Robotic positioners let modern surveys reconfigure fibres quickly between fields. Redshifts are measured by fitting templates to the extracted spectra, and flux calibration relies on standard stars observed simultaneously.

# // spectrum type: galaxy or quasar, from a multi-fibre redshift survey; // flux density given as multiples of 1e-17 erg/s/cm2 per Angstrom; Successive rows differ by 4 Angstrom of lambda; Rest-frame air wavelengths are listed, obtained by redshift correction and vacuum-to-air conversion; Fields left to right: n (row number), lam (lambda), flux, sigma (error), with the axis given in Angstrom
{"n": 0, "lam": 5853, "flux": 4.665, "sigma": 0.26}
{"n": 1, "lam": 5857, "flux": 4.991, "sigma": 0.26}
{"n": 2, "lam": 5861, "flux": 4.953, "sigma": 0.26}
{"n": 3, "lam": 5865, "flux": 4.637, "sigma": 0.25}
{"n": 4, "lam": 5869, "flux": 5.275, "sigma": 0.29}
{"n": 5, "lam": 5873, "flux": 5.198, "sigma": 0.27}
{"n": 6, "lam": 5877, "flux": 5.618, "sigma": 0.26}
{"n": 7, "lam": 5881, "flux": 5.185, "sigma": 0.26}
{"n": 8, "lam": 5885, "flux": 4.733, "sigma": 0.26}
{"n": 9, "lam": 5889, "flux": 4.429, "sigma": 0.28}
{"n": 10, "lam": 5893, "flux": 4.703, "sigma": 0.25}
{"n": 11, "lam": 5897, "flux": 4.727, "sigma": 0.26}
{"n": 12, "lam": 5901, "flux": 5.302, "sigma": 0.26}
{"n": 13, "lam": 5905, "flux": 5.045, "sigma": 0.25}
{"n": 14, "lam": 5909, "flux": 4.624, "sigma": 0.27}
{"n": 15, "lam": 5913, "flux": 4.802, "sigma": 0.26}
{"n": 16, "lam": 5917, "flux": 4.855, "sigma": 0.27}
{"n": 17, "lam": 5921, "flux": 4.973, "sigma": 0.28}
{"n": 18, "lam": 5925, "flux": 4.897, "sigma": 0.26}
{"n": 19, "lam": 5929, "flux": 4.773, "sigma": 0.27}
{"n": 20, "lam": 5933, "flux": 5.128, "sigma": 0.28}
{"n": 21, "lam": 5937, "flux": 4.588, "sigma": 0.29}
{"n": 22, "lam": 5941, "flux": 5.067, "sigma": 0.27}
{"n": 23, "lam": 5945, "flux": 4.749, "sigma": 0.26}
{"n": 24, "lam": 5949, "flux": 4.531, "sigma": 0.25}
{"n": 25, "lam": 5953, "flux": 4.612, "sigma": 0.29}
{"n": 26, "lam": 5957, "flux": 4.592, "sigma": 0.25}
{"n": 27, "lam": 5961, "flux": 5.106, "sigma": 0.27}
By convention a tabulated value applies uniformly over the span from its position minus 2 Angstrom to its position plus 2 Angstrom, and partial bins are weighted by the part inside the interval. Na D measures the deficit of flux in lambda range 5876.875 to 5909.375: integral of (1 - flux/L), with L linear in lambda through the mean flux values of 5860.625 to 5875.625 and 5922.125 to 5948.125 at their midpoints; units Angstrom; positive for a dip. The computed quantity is 0.5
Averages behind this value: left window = 5.05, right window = 4.86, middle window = 4.91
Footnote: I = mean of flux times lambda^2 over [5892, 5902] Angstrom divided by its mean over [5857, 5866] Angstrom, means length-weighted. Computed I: 1.02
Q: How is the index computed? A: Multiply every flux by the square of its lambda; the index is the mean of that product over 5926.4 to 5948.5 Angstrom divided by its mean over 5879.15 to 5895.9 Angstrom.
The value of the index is 1.03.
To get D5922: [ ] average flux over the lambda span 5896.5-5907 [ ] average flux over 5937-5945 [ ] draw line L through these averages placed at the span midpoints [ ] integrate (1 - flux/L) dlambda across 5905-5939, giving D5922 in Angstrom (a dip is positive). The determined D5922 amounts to 0.8 Angstrom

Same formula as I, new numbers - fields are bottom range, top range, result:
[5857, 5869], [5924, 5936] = 1.02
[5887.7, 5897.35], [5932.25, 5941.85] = 1.07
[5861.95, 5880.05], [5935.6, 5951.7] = 0.94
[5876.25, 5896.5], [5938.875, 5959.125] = 0.99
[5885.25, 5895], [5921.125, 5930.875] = 1.07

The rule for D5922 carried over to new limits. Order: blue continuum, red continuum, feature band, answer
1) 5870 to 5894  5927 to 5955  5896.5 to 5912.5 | 0.0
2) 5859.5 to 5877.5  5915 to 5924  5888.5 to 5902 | 0.6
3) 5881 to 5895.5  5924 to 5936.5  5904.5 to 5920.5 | 0.0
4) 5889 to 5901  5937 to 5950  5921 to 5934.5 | -0.5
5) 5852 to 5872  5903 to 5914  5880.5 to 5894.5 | 0.4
